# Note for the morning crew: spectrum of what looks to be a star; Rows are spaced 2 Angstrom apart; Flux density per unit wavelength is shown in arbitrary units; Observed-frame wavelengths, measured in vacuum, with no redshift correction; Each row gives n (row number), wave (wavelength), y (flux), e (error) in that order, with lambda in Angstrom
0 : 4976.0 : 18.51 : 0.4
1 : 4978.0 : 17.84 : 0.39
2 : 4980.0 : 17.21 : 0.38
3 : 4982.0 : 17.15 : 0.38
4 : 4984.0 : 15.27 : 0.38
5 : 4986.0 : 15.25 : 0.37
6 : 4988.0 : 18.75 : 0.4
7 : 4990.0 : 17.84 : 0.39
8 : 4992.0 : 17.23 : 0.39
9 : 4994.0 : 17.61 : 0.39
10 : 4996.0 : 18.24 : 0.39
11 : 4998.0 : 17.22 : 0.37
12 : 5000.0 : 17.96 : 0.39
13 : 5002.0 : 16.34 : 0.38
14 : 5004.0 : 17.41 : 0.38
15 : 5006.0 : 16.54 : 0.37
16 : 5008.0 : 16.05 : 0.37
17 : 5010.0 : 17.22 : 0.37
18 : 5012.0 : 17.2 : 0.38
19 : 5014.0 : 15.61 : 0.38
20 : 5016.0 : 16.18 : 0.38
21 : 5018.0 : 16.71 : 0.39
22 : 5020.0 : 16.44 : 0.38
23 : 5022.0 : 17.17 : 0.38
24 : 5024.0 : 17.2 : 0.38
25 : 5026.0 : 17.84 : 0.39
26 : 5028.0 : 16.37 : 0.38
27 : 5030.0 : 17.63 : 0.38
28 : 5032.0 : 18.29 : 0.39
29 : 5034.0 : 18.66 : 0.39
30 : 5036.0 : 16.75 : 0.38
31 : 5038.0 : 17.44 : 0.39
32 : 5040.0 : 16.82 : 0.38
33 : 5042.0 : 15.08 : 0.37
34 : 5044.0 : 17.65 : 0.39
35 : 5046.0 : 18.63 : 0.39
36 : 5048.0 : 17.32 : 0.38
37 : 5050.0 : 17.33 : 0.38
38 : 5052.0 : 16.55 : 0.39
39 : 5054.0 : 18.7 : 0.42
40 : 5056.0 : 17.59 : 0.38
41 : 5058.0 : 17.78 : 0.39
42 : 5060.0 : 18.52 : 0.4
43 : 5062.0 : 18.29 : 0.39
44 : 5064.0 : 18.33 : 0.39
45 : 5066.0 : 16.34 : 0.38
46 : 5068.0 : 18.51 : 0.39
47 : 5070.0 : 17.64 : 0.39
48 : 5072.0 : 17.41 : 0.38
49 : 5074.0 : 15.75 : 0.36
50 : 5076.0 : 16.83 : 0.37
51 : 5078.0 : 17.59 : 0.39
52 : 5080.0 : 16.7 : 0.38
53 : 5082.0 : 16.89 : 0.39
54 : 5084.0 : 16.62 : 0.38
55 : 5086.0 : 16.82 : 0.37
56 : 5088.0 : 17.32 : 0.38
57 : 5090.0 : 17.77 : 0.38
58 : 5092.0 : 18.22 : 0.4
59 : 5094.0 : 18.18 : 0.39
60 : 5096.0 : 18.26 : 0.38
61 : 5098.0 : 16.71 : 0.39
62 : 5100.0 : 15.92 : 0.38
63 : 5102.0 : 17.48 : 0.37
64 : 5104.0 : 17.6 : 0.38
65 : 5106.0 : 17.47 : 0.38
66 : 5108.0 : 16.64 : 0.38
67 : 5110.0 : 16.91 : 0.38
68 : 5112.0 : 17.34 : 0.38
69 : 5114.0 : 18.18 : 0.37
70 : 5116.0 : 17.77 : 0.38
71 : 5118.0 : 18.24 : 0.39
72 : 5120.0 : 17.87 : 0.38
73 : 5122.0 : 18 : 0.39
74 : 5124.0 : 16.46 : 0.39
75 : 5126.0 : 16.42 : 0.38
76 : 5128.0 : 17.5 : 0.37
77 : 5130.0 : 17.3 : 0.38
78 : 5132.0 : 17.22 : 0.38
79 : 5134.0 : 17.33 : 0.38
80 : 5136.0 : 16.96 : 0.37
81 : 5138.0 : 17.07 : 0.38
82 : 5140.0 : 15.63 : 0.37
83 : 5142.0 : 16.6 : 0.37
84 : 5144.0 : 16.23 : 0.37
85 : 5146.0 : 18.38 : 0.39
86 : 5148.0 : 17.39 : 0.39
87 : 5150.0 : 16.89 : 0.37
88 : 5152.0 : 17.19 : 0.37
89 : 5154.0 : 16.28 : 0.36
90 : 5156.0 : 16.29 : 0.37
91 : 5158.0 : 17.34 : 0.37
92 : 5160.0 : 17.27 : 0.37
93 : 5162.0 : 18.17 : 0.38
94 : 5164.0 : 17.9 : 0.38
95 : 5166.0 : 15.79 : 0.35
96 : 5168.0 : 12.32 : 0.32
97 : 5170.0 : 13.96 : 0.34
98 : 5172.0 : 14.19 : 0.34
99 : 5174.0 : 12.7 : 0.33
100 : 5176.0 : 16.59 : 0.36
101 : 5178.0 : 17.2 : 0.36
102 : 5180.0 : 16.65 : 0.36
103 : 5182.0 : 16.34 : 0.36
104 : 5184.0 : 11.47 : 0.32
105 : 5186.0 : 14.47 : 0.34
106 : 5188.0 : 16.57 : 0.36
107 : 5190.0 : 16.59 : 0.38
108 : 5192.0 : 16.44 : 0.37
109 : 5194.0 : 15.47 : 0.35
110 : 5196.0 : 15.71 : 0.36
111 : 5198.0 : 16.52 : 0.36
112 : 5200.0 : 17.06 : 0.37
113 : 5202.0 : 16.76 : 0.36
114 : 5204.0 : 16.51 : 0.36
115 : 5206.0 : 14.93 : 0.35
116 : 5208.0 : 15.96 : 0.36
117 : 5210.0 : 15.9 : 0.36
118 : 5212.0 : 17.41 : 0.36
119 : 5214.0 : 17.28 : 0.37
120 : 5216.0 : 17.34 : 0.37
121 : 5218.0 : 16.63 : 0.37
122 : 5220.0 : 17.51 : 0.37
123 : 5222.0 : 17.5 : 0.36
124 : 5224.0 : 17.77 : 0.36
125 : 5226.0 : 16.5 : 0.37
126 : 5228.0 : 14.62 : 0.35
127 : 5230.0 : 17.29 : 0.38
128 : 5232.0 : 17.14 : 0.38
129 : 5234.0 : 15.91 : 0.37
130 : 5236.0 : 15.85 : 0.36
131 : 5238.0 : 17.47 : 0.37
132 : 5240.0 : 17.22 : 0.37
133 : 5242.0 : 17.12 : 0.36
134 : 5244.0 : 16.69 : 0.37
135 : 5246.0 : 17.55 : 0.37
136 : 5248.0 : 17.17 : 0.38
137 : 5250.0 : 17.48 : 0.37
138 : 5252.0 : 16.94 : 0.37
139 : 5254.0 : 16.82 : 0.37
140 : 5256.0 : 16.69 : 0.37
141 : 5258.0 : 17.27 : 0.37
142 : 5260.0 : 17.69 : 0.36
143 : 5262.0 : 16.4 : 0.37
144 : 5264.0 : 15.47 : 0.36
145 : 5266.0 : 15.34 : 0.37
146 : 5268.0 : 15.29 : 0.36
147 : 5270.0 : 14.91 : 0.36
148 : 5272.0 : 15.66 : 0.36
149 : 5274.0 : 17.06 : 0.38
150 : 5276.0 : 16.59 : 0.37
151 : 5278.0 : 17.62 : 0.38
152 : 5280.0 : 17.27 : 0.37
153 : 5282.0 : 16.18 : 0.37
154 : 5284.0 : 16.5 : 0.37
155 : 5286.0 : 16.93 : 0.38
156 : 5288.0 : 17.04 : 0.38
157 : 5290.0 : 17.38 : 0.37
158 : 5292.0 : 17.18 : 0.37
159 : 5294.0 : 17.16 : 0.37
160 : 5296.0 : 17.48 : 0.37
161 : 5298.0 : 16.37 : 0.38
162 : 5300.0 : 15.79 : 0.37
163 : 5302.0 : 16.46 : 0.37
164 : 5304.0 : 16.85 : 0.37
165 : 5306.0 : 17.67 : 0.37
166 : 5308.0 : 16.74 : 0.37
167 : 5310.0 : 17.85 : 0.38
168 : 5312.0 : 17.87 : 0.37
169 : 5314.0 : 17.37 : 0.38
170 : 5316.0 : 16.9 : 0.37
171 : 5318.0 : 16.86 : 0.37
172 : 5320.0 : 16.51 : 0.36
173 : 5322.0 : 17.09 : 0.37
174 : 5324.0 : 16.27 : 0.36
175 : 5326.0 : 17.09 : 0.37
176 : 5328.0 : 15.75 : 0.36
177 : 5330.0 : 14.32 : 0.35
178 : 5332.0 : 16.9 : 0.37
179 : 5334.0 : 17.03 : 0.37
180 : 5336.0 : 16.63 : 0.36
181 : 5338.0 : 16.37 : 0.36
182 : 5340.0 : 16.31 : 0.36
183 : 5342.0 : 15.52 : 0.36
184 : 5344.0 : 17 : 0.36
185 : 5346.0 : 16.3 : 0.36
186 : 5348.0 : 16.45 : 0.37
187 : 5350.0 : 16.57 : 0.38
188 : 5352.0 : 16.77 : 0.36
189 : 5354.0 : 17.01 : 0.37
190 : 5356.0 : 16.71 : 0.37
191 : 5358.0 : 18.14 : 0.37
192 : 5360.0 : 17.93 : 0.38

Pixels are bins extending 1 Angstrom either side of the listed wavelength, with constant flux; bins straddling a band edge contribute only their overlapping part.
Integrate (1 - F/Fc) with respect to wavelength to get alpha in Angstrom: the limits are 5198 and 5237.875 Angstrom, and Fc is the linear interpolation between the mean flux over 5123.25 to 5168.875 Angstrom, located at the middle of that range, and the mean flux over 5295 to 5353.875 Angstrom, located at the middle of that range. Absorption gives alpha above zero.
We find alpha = 0.2 Angstrom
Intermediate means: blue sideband 16.8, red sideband 16.7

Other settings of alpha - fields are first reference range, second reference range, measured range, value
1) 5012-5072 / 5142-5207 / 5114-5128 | -0.8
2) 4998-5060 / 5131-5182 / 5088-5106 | -0.8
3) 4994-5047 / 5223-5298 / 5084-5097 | -0.5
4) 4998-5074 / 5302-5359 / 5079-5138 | -0.6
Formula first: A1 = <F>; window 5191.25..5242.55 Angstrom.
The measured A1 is 16.6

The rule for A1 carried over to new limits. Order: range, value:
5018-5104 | 17.4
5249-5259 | 17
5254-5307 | 16.6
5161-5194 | 15.5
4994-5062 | 17.2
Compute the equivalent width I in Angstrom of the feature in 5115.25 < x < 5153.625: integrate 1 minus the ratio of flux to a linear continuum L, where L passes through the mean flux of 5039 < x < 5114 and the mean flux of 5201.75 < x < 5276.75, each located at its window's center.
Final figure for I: -0.16 Angstrom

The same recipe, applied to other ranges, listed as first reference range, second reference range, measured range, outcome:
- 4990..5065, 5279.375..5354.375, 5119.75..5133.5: -0.1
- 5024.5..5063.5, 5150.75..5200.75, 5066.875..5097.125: -0.5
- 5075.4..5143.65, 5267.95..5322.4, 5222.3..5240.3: 0.3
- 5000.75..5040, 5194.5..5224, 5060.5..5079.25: -0.6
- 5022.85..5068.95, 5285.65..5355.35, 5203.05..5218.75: 0.5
